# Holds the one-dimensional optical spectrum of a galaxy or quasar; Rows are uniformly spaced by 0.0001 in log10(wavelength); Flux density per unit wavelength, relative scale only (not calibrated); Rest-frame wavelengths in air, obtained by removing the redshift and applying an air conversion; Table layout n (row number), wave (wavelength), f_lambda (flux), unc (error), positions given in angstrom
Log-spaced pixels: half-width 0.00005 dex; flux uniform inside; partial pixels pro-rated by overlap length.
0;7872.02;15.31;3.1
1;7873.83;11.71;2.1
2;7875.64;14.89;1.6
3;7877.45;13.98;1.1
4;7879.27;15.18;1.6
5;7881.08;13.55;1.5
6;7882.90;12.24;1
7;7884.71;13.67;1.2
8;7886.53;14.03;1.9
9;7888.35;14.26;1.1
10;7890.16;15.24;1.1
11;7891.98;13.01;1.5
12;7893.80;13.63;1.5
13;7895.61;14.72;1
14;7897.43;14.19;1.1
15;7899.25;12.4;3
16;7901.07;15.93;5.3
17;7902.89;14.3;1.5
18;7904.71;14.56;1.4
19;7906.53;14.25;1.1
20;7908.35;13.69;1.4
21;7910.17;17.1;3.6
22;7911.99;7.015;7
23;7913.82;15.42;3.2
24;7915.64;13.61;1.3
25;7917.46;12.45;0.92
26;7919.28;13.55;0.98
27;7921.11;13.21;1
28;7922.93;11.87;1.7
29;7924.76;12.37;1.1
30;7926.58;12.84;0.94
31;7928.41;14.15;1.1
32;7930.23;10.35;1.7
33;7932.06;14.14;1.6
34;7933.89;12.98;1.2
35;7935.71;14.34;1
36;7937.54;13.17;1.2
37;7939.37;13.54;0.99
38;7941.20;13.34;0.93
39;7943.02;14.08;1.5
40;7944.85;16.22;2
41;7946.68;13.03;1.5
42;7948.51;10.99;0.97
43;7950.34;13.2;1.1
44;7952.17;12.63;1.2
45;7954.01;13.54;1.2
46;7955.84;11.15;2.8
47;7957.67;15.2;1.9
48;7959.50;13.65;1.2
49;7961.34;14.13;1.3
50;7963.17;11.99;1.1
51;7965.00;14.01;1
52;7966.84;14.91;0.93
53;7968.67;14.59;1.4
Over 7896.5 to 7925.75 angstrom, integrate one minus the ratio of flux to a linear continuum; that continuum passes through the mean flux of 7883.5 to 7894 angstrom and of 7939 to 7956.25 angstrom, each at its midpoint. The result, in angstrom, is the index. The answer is 0.4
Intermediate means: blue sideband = 13.9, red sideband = 13.2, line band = 13.5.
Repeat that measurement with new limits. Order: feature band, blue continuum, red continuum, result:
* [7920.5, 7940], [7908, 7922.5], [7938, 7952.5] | 0.5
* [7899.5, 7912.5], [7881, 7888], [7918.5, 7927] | -0.9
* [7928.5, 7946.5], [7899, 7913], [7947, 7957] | -1.1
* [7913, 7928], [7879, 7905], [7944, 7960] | 0.5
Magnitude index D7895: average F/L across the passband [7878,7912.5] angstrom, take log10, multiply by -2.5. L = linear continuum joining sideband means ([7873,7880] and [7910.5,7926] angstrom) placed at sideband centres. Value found -0.05 mag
